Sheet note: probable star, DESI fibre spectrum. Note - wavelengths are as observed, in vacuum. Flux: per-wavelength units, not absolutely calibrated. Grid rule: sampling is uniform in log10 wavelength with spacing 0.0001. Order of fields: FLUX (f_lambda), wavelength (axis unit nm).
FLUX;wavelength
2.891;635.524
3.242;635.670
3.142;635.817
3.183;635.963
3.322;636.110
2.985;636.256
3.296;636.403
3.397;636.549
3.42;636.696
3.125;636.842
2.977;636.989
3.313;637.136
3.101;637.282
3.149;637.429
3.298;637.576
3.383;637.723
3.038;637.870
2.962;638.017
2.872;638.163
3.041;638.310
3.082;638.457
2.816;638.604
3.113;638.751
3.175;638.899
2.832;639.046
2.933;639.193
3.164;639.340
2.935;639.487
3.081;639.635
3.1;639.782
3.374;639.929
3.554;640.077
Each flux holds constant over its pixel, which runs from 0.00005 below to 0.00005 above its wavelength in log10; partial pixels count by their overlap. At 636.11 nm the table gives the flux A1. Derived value 3.322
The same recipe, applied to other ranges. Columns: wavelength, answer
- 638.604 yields 2.816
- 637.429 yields 3.149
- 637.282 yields 3.101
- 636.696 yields 3.42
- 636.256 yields 2.985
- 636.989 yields 2.977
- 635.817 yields 3.142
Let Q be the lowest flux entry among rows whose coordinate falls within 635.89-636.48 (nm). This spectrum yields 2.985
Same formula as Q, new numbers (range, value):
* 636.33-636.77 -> 3.296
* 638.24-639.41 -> 2.816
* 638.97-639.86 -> 2.832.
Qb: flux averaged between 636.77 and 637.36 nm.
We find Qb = 3.13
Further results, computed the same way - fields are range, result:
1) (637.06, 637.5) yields 3.19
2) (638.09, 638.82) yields 2.99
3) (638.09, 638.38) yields 2.96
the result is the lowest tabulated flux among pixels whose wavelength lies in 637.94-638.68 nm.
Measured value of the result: 2.816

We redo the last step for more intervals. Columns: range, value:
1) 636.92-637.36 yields 2.977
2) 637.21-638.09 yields 2.962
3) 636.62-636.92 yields 3.125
